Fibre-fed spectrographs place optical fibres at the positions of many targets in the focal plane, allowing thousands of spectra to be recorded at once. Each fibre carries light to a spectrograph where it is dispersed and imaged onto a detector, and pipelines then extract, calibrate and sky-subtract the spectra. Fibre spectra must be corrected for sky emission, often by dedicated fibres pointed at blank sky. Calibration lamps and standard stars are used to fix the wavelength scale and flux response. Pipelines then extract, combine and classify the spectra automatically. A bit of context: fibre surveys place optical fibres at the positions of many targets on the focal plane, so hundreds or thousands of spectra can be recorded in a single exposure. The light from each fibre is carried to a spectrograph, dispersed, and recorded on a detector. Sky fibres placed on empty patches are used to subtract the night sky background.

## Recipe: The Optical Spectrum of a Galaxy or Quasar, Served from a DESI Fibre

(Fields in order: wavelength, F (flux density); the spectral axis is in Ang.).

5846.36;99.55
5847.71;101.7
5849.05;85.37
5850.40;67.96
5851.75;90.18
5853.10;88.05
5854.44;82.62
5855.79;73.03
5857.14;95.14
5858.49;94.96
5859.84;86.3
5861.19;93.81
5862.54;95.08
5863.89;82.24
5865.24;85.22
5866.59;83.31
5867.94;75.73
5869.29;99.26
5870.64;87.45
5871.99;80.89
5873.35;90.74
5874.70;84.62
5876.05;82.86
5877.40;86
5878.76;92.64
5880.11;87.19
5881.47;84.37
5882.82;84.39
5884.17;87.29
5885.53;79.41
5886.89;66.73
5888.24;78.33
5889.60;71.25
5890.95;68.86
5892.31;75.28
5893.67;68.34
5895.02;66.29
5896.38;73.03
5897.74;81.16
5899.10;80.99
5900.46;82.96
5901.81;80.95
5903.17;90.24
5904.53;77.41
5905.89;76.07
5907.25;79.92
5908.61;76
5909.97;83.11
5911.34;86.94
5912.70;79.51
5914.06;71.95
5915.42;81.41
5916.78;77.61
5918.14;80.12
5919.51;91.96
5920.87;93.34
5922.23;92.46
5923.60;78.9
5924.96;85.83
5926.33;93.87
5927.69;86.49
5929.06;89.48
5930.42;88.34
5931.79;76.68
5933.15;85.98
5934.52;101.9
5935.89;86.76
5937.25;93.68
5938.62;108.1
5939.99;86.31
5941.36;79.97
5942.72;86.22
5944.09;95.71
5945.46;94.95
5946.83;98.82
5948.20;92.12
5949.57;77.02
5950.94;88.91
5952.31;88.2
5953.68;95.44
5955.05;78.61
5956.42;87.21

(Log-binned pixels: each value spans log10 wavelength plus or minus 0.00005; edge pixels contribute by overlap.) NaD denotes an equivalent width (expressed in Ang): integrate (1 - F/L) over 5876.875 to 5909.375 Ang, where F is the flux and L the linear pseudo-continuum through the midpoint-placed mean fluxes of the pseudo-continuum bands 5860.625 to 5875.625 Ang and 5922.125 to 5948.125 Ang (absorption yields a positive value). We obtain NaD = 3.4 Ang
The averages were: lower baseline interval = 87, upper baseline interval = 90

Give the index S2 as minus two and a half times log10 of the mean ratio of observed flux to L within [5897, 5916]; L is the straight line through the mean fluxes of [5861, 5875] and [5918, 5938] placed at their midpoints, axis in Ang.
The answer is 0.10 mag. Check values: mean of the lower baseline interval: 87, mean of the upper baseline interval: 88.7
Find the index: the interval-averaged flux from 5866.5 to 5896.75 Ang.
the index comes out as 80.6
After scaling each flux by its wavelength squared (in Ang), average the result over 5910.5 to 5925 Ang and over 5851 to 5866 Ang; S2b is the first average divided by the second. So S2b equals 0.97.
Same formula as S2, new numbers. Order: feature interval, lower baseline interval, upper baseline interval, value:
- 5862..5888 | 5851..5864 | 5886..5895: -0.08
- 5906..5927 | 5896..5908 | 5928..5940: 0.02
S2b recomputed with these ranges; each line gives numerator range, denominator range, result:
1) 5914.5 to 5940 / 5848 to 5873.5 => 1.05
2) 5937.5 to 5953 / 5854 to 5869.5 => 1.07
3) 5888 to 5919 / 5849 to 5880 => 0.91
